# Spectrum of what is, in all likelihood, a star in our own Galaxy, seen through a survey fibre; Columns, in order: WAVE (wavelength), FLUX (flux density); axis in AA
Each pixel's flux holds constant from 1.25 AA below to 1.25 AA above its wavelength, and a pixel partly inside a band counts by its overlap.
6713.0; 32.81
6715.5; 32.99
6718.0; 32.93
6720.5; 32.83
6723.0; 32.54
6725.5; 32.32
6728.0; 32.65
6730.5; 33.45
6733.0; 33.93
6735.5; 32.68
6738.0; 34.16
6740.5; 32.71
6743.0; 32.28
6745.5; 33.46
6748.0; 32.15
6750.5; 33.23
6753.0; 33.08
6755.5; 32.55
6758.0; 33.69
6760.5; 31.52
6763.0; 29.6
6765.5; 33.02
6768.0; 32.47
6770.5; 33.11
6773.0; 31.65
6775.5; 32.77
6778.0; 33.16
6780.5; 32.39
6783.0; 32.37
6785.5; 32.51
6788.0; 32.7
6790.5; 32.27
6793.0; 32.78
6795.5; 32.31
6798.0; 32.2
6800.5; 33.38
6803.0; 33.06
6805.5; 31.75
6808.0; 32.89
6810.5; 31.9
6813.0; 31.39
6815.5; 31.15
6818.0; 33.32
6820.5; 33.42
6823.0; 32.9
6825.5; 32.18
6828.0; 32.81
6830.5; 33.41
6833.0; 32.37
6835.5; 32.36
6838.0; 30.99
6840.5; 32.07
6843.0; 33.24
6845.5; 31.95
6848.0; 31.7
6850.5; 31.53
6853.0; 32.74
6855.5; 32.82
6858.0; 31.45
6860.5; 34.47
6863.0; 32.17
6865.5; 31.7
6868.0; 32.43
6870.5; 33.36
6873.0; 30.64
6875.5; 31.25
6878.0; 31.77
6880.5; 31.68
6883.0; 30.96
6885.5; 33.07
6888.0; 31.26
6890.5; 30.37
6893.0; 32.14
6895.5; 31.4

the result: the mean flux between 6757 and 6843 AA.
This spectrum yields 32.4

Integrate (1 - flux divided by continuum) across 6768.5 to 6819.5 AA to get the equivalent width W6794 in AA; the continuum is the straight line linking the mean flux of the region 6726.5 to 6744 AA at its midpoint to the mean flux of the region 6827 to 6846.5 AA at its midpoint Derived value 0.4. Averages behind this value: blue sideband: 33.1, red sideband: 32.4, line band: 32.5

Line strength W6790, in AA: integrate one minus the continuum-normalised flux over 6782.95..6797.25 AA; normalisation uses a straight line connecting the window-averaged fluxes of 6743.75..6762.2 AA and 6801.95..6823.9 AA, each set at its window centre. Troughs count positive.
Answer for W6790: 0.0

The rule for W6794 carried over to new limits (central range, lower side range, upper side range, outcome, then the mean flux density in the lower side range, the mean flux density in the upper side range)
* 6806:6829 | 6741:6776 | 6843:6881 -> -0.1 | 32.5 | 32.2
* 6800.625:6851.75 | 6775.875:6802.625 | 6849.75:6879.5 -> 0.1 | 32.6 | 32.2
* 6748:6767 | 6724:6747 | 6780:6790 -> 0.3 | 33.1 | 32.5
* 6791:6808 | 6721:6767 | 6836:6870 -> 0.0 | 32.7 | 32.3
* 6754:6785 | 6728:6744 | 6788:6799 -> 0.4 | 33.2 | 32.4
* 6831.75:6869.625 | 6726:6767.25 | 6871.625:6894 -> -0.6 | 32.7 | 31.5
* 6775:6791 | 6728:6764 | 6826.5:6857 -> 0.0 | 32.8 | 32.3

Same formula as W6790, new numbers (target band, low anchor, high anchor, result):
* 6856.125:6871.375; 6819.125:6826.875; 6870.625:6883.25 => -0.37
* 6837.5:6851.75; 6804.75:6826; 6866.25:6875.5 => 0.09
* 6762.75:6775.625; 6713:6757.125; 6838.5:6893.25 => 0.18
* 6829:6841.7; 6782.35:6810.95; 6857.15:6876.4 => 0.04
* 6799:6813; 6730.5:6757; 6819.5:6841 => 0.08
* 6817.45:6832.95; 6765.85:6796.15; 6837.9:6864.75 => -0.25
